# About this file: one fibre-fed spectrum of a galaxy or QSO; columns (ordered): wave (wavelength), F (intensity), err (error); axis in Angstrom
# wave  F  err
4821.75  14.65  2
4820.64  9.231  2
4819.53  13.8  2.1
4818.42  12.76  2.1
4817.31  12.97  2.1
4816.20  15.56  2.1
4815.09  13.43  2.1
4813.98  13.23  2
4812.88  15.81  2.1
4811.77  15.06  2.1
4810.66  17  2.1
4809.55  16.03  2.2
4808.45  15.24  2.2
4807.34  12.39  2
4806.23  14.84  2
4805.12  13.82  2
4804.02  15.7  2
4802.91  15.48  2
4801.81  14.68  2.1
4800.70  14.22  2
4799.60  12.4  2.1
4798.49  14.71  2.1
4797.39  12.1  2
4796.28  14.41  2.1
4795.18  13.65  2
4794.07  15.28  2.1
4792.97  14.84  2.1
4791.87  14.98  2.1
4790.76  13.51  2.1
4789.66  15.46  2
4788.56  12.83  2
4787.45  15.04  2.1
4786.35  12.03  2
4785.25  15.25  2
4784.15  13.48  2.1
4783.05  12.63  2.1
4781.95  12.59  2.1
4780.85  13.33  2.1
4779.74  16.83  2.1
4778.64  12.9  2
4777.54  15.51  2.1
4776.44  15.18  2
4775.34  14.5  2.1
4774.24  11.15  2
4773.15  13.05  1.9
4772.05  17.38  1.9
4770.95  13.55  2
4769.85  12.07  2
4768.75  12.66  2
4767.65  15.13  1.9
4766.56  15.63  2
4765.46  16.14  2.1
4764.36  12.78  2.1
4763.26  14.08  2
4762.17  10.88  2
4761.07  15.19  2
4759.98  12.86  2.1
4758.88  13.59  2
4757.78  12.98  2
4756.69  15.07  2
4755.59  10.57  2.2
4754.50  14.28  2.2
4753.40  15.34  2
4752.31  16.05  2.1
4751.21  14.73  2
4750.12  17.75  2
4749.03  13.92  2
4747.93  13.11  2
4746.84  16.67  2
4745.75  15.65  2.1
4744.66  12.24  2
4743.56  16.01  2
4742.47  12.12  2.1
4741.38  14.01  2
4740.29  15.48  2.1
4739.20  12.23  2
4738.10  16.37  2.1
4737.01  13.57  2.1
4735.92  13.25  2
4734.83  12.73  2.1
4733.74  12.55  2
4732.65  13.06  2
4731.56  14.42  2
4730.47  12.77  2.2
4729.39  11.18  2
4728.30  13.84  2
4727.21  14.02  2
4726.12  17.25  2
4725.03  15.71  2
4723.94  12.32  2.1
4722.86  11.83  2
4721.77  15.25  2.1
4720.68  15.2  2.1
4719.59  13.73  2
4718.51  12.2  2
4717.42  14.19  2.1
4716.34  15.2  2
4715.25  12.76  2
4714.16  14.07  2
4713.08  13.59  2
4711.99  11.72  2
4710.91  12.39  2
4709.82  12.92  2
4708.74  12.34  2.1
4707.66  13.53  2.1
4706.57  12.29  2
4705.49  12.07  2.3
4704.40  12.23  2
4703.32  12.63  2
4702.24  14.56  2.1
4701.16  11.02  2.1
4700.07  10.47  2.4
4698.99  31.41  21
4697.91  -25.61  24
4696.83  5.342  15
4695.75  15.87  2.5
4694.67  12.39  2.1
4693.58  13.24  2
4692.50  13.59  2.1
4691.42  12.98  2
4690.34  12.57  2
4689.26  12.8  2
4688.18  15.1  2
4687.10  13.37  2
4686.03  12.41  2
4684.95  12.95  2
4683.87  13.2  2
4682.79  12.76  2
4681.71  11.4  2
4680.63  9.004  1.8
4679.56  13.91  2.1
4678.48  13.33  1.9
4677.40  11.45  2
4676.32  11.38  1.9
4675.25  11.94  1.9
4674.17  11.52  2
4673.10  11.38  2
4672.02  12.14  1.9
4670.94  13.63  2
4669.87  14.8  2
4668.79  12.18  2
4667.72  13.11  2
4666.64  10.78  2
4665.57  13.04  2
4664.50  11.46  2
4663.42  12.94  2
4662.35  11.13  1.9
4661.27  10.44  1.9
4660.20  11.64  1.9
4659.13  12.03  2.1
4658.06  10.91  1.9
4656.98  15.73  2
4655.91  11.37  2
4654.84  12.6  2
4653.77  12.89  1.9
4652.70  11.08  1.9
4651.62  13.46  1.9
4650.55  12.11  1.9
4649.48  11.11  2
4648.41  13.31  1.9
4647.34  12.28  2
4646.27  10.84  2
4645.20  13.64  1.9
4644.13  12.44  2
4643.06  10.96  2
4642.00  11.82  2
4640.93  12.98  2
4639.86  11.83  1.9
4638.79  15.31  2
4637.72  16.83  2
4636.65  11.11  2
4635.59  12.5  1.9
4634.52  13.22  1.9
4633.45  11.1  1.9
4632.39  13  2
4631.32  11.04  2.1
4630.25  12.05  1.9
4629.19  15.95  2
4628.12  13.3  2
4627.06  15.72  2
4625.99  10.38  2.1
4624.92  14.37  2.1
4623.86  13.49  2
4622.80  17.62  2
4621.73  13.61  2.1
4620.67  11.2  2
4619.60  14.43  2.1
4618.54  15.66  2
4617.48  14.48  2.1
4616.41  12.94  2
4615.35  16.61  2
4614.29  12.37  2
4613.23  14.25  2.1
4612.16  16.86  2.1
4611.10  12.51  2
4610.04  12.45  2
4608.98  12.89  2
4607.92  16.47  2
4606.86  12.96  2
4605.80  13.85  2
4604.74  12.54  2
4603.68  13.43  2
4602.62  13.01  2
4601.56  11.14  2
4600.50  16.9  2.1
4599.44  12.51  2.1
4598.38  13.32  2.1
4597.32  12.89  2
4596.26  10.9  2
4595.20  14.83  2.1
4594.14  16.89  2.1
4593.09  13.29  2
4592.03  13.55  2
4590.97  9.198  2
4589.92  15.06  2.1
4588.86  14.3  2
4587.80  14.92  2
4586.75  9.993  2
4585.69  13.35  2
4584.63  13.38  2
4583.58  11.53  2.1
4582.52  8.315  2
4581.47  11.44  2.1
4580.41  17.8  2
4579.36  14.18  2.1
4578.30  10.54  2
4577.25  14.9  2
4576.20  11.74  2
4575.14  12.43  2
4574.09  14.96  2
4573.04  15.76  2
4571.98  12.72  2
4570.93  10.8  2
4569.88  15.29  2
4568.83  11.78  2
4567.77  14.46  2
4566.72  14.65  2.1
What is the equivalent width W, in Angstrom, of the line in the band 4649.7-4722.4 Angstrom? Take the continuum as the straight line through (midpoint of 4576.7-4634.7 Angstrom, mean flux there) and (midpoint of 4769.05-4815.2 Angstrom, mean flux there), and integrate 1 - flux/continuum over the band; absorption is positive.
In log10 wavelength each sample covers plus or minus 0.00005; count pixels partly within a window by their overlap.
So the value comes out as 7.9 Angstrom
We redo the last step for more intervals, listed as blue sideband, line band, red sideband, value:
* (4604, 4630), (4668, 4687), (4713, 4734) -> 2.09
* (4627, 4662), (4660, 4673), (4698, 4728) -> 0.58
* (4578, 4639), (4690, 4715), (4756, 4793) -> 3.80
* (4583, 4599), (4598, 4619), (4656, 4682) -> -1.54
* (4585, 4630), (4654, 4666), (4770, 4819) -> 1.50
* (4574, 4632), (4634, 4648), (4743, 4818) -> 0.89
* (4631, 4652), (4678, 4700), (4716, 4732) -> 2.91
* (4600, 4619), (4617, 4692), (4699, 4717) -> 5.16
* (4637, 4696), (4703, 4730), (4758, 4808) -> -0.42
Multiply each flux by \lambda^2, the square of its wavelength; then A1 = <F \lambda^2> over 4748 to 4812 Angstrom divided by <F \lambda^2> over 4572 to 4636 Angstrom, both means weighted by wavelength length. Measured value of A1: 1.14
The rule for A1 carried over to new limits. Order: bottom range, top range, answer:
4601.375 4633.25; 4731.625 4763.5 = 1.08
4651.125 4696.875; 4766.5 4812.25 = 1.20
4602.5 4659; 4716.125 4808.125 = 1.12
